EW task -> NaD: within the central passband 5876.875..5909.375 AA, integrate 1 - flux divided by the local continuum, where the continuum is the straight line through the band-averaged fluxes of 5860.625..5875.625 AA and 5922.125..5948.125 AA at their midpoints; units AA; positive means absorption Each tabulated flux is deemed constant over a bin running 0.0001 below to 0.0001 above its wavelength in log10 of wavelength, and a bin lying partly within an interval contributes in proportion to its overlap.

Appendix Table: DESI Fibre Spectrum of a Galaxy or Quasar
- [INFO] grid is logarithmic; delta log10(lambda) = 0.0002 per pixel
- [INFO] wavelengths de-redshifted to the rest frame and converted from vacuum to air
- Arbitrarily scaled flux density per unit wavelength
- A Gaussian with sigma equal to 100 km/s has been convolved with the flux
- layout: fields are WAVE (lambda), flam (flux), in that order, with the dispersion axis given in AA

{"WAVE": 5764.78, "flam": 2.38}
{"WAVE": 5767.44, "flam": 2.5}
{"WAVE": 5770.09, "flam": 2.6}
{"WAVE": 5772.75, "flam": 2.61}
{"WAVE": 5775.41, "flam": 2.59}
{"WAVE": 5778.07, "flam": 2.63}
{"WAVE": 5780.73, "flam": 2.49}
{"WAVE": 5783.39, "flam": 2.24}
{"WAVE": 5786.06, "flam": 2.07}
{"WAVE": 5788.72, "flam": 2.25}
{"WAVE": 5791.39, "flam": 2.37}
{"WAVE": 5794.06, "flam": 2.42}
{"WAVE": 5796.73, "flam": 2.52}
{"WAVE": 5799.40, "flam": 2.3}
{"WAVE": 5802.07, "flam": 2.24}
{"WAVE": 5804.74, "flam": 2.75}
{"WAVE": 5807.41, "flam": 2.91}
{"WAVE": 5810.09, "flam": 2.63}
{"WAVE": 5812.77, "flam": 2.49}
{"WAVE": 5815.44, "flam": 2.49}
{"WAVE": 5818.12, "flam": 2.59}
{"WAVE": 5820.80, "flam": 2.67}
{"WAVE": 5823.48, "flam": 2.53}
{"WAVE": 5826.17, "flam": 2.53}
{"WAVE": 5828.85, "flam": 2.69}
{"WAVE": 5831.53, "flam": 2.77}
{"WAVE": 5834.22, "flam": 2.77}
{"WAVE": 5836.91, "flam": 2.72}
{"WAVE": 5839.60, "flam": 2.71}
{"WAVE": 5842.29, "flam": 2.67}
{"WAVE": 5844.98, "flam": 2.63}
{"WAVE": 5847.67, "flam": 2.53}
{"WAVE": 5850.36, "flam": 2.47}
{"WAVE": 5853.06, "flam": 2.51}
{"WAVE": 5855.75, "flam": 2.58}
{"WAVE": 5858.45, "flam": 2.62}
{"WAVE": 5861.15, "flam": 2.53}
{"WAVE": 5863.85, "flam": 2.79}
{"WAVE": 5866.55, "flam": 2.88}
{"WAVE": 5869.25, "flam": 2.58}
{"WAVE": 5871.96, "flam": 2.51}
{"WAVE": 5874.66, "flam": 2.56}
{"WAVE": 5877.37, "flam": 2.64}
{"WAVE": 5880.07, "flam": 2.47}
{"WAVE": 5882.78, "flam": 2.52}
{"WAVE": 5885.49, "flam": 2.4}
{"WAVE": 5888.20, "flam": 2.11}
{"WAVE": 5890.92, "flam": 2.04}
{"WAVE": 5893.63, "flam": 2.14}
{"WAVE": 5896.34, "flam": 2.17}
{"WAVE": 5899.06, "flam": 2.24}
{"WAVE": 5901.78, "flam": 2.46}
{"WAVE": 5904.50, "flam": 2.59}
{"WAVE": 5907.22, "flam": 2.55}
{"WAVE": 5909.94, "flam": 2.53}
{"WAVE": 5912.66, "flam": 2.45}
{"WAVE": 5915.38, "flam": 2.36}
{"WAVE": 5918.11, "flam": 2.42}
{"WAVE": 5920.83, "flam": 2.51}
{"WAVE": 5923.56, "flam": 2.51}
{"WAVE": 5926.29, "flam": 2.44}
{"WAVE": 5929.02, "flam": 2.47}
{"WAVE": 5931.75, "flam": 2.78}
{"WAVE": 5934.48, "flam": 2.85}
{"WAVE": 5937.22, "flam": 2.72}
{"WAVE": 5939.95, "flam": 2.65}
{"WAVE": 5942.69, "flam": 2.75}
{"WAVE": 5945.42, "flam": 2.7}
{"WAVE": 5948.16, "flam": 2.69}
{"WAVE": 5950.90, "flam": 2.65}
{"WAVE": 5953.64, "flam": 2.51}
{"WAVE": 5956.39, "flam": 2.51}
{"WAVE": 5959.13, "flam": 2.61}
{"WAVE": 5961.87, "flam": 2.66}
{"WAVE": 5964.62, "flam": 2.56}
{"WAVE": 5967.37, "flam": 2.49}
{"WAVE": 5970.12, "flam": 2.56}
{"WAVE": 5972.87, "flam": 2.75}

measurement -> 3.6 AA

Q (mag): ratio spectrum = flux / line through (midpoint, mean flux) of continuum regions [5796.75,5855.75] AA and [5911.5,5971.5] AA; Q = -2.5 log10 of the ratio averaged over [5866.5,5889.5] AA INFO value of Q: 0.04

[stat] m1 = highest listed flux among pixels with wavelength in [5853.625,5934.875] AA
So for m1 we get 2.88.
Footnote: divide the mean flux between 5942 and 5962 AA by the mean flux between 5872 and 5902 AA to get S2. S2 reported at 1.1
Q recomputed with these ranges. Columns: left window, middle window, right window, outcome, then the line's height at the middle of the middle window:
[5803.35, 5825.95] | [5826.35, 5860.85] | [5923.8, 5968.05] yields 0.00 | 2.63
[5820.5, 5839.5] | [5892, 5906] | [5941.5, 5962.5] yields 0.15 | 2.65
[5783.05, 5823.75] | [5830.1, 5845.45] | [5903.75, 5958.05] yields -0.09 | 2.5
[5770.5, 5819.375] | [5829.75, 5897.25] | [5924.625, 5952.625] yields 0.01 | 2.57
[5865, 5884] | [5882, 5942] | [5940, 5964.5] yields 0.07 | 2.61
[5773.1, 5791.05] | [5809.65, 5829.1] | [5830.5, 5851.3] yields 0.00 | 2.56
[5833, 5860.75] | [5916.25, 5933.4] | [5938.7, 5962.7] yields 0.05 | 2.63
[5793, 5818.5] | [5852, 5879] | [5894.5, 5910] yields -0.07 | 2.45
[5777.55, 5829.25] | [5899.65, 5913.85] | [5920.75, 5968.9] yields 0.03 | 2.58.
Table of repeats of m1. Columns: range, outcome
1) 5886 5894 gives 2.14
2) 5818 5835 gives 2.77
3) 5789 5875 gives 2.91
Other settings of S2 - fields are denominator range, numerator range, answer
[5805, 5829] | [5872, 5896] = 0.90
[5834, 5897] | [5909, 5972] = 1.02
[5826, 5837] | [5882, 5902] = 0.83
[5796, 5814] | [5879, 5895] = 0.89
